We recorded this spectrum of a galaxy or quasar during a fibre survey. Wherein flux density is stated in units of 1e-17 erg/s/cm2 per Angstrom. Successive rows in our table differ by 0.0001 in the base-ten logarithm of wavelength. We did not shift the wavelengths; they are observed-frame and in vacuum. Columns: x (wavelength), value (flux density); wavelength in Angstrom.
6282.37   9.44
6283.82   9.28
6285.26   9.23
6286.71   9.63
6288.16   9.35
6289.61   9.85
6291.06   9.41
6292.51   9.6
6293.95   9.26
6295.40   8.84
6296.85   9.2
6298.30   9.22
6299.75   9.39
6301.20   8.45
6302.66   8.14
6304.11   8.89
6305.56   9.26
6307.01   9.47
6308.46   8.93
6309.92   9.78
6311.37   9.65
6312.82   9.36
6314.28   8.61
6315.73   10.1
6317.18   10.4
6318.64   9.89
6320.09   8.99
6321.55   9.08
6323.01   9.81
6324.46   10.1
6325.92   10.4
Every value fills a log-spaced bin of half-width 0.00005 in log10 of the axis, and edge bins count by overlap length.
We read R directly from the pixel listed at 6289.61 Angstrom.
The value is 9.85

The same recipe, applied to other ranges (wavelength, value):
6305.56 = 9.26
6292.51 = 9.6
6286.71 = 9.63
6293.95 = 9.26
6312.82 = 9.36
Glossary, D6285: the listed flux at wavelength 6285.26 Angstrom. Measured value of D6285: 9.23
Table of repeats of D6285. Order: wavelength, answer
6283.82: 9.28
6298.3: 9.22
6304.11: 8.89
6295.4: 8.84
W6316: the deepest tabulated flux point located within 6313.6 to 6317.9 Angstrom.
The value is 8.61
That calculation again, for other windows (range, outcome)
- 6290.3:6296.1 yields 8.84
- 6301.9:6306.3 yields 8.14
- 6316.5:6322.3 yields 8.99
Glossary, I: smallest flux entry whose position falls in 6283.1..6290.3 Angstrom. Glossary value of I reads 9.23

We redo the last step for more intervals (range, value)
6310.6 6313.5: 9.36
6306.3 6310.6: 8.93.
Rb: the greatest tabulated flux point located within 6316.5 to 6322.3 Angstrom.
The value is 10.4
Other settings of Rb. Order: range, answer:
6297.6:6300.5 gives 9.39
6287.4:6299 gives 9.85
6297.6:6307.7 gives 9.47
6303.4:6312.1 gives 9.78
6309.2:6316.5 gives 10.1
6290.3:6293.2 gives 9.6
